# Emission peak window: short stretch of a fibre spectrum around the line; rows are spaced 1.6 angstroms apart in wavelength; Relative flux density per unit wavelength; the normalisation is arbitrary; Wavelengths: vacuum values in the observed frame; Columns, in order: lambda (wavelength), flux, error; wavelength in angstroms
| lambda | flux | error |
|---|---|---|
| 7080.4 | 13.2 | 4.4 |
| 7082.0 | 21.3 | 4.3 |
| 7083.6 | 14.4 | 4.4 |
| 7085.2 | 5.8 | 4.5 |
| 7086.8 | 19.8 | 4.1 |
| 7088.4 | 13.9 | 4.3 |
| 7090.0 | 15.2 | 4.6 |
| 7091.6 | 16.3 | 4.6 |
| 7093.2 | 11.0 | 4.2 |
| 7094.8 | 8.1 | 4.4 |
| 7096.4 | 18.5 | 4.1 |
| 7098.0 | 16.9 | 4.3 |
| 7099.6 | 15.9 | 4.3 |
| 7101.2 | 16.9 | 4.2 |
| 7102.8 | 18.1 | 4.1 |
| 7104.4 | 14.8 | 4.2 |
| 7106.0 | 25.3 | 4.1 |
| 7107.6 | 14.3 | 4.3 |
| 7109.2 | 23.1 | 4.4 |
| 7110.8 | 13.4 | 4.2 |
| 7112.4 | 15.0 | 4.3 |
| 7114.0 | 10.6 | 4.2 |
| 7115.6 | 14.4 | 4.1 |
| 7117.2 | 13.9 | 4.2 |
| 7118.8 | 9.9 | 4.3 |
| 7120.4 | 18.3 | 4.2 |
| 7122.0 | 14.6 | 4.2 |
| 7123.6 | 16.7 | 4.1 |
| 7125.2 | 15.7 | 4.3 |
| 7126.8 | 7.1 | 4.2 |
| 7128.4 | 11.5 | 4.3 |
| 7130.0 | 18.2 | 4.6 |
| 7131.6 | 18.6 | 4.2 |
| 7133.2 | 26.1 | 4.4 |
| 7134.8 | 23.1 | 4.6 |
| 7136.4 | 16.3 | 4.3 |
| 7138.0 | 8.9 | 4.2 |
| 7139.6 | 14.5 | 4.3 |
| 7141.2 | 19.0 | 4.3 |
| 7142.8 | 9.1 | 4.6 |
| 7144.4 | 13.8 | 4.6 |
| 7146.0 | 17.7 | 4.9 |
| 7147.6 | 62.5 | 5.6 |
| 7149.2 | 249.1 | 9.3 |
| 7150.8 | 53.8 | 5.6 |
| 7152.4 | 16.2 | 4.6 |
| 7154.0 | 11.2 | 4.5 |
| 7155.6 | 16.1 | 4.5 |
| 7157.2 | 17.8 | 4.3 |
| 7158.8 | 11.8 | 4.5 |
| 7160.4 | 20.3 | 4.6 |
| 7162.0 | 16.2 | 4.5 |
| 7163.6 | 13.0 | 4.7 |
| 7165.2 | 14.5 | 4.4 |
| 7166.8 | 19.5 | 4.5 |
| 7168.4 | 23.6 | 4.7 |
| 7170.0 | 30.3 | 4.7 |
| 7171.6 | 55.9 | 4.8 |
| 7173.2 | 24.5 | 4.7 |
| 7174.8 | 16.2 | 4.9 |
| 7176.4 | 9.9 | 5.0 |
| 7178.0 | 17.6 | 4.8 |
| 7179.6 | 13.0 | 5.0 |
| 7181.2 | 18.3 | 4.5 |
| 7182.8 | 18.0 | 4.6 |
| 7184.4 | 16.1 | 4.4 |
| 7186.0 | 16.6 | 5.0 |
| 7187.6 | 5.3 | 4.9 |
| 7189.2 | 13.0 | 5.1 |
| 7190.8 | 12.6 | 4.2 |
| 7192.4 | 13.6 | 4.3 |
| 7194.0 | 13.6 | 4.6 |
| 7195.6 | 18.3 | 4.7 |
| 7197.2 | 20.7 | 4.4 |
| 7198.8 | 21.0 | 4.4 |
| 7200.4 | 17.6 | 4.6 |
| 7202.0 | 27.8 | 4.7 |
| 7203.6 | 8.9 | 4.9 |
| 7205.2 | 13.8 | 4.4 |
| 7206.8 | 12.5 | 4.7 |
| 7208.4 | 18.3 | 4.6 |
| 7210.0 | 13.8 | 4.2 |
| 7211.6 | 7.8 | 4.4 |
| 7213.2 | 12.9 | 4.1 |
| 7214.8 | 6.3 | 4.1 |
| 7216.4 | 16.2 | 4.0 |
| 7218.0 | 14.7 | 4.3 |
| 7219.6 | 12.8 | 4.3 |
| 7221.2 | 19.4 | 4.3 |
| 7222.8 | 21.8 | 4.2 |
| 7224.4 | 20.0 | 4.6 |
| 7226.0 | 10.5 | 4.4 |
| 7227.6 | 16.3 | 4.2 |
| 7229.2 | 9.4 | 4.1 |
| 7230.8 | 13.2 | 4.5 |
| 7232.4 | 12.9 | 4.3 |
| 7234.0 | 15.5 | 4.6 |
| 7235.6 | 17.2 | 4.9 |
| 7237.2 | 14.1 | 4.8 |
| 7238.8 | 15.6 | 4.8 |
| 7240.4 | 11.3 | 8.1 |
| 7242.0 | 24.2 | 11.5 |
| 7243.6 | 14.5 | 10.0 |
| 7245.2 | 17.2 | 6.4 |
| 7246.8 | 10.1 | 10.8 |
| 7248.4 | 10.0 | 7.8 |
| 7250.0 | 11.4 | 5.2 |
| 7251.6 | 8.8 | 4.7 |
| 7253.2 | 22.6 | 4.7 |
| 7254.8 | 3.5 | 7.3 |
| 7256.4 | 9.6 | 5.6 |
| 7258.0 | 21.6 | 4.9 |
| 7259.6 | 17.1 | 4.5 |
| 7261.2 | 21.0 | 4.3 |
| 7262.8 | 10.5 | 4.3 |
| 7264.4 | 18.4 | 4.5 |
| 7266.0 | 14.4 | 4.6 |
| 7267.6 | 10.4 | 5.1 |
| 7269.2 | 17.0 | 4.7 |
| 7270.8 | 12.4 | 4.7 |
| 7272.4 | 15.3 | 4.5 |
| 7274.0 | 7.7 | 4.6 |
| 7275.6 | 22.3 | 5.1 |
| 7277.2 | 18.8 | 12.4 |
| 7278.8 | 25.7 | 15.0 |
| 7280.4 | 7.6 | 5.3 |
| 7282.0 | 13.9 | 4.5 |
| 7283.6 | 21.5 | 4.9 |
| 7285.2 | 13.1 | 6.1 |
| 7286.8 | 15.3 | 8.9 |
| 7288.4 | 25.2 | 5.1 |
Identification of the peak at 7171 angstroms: [N II]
